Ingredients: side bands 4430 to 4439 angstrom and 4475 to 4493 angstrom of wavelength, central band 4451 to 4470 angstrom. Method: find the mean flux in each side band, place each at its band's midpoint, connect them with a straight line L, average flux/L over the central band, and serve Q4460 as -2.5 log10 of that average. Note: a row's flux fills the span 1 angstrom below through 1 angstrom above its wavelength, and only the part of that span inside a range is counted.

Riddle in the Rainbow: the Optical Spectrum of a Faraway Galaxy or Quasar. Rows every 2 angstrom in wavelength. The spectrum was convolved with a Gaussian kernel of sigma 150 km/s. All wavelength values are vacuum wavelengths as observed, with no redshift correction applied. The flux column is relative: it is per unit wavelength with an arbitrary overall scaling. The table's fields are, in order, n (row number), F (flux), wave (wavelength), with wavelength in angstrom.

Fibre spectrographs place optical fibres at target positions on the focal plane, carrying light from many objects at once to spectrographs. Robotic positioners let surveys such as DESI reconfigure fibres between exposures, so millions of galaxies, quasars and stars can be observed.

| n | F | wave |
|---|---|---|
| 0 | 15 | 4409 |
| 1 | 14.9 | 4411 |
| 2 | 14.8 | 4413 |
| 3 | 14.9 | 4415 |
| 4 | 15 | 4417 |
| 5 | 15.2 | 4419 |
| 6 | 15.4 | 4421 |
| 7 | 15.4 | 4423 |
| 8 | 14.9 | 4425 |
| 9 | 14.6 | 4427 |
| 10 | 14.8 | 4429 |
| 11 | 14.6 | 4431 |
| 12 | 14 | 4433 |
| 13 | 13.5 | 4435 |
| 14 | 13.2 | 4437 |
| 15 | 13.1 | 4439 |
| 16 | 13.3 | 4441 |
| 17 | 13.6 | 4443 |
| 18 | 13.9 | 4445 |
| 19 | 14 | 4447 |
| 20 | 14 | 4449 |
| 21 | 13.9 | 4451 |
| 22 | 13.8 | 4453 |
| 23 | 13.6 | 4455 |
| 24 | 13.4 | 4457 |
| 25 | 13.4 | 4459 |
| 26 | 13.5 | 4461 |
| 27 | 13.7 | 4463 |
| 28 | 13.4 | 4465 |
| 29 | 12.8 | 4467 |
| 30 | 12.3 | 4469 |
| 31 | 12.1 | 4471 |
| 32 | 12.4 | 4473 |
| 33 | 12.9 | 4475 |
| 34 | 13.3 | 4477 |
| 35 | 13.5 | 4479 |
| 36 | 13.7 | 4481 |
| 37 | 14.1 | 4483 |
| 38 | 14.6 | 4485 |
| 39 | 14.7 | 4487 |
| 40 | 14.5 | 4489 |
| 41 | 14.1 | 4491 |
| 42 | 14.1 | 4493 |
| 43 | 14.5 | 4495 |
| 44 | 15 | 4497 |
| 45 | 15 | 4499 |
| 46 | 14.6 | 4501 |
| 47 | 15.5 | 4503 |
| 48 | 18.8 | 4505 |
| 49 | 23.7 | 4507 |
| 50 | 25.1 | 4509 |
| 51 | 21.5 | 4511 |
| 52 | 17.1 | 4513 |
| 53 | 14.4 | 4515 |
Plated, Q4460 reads 0.04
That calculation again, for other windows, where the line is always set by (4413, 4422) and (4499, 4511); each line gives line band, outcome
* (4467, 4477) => 0.38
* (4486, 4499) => 0.28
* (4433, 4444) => 0.20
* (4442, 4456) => 0.20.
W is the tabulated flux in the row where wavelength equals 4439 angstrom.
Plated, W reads 13.1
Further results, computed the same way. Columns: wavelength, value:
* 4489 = 14.5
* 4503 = 15.5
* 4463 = 13.7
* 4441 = 13.3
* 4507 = 23.7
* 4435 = 13.5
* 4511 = 21.5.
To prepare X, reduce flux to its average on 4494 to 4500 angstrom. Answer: 14.8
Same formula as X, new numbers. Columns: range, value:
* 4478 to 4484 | 13.8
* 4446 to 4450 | 14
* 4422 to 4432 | 14.9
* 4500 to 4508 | 18.2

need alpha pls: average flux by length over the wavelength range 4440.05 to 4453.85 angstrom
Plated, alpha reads 13.8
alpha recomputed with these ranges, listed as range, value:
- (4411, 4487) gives 13.9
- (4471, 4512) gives 15.7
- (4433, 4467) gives 13.6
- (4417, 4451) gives 14.2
